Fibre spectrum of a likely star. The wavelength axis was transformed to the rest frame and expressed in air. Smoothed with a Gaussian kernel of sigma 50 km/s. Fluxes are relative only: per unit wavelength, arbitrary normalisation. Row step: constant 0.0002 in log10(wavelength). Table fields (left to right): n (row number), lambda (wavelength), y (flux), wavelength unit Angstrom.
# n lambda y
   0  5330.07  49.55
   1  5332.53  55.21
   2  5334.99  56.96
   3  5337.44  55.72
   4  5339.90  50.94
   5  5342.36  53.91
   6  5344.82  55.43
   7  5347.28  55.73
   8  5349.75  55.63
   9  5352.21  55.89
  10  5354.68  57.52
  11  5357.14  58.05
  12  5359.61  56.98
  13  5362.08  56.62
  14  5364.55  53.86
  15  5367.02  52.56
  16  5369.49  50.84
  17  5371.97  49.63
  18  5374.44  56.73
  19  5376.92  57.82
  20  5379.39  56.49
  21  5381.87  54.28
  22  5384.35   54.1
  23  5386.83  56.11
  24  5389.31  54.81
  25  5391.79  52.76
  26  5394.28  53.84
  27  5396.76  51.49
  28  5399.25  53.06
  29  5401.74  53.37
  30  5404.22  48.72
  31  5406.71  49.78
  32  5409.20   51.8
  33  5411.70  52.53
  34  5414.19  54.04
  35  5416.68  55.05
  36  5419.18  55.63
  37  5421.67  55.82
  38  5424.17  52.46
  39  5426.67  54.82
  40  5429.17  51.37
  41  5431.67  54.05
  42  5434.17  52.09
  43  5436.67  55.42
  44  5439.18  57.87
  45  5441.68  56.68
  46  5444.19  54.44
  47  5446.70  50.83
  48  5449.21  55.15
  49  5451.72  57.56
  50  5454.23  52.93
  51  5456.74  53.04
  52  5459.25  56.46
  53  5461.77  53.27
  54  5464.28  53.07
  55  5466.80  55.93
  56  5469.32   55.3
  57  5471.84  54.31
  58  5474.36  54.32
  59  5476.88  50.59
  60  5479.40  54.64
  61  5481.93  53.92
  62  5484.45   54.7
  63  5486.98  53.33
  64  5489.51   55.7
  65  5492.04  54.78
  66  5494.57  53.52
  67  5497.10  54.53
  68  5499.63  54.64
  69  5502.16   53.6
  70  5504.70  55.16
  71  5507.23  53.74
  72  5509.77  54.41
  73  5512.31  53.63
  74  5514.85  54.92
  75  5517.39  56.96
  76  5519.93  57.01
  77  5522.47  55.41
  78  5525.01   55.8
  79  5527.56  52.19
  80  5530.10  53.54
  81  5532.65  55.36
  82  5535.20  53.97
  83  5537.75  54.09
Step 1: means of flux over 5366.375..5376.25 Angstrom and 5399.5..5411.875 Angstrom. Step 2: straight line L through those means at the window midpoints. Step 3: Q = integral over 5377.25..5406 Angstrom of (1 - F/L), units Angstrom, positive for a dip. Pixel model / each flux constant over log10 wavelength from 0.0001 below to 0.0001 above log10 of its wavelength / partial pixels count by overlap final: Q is -1.0 Angstrom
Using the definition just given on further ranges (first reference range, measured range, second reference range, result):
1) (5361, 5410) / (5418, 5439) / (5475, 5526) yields -0.1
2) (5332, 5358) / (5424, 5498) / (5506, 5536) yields 1.0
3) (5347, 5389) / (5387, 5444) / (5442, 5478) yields 1.1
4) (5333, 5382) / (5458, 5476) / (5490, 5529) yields 0.1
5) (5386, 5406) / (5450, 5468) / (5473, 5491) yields -0.3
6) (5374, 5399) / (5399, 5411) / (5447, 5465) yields 0.7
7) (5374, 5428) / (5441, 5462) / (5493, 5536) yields -0.1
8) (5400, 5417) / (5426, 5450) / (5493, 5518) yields -0.7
